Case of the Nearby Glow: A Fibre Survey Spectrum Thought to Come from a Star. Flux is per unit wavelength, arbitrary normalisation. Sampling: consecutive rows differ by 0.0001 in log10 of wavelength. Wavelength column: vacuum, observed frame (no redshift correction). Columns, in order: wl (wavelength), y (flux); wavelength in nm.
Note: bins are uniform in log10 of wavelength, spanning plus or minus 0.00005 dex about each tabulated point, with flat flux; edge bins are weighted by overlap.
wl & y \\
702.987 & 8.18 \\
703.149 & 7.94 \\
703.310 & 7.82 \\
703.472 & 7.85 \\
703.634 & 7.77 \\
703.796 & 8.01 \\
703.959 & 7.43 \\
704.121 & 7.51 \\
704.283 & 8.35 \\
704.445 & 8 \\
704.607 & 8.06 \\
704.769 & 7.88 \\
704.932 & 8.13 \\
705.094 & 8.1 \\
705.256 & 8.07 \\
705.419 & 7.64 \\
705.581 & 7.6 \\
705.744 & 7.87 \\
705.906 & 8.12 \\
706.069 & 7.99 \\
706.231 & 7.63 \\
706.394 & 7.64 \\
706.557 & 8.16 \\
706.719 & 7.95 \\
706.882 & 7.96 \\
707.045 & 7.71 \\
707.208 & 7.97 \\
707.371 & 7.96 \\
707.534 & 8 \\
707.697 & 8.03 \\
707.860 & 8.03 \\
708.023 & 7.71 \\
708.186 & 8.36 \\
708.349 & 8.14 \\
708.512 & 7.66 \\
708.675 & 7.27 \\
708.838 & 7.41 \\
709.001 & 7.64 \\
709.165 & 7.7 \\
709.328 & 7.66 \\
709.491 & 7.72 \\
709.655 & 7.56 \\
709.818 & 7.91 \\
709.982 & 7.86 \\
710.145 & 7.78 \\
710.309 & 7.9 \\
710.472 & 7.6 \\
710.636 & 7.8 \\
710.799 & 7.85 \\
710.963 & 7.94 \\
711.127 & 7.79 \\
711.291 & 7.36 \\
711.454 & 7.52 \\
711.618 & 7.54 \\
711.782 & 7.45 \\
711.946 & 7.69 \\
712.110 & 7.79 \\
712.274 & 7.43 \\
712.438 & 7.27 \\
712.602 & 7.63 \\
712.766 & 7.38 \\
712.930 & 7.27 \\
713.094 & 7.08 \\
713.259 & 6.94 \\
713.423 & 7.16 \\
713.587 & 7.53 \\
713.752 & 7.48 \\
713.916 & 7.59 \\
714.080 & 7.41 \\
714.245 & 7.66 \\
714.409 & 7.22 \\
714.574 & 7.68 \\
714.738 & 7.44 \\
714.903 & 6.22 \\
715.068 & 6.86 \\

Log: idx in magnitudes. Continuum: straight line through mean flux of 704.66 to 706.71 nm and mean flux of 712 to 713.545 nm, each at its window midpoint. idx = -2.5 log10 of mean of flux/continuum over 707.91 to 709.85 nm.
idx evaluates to -0.01 mag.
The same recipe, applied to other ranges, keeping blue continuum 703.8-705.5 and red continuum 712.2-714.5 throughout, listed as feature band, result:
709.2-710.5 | -0.02 mag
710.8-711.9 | -0.02 mag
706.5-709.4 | -0.02 mag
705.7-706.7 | -0.01 mag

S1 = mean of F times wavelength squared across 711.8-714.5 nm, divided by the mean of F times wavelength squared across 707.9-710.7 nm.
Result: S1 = 0.97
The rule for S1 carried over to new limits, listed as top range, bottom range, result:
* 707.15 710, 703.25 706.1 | 1.00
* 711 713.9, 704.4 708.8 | 0.96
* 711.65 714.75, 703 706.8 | 0.96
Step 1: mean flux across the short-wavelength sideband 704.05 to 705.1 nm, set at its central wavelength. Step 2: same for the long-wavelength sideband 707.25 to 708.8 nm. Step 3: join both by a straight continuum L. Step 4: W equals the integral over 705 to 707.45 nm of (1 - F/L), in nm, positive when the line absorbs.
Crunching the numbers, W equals 0.019 nm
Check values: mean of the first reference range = 8.01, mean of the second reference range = 7.9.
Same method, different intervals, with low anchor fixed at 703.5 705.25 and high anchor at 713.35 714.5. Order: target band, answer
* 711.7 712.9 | 0.00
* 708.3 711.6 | -0.02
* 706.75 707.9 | -0.03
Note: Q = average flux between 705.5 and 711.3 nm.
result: 7.82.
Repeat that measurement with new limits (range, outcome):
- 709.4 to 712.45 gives 7.68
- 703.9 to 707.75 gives 7.91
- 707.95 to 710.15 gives 7.74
